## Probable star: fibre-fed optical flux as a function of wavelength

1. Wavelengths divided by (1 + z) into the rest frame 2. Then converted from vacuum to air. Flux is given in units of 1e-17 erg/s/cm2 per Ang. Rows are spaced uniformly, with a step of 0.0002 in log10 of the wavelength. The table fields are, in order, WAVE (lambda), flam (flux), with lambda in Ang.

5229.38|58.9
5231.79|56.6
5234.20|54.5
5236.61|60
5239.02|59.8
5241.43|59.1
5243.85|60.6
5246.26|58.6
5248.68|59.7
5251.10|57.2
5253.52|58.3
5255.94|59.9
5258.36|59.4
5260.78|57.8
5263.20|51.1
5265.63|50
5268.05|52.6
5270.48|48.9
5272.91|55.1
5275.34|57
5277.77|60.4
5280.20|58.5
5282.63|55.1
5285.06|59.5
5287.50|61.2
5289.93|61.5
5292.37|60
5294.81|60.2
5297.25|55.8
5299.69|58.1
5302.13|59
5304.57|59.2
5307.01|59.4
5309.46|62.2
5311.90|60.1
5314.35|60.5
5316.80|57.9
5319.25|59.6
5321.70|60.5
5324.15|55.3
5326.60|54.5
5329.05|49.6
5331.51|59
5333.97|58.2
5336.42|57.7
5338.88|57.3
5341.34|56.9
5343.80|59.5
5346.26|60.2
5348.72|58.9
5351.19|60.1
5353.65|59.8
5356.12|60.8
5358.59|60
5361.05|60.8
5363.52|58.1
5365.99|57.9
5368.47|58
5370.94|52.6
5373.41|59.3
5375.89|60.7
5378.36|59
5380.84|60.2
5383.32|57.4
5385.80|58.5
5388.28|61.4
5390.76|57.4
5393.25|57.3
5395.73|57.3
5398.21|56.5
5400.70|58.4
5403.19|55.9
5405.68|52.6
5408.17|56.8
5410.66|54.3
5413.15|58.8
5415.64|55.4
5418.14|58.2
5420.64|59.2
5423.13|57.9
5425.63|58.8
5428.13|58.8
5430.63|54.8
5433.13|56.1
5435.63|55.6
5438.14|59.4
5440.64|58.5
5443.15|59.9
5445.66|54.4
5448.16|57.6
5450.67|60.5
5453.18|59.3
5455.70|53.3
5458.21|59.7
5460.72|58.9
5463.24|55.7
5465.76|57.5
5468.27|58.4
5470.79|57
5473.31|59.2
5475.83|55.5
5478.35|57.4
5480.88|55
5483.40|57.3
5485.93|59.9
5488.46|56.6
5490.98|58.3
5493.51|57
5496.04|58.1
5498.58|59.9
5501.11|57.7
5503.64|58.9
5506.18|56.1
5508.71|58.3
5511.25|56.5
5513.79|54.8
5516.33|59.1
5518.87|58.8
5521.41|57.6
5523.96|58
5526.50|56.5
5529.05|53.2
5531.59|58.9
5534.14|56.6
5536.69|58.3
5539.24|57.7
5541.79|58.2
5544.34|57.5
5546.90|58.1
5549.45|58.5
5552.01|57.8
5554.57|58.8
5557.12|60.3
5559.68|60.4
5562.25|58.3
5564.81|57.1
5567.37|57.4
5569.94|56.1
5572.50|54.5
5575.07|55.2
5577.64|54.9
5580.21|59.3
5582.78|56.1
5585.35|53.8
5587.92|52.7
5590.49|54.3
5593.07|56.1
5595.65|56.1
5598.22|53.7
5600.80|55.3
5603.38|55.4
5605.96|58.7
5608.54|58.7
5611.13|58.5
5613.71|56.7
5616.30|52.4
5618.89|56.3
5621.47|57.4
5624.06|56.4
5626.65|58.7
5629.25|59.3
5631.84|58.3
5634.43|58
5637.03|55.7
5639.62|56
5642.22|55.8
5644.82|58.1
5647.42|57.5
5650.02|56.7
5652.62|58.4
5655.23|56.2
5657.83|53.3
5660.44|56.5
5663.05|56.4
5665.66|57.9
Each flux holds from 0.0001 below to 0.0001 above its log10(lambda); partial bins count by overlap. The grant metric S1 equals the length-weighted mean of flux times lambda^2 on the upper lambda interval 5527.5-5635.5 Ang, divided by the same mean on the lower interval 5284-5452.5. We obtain 1.1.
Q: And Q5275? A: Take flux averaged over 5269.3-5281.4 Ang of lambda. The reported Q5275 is 56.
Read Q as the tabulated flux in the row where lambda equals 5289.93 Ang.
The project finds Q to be 61.5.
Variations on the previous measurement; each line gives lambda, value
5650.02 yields 56.7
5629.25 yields 59.3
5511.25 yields 56.5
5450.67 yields 60.5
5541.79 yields 58.2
